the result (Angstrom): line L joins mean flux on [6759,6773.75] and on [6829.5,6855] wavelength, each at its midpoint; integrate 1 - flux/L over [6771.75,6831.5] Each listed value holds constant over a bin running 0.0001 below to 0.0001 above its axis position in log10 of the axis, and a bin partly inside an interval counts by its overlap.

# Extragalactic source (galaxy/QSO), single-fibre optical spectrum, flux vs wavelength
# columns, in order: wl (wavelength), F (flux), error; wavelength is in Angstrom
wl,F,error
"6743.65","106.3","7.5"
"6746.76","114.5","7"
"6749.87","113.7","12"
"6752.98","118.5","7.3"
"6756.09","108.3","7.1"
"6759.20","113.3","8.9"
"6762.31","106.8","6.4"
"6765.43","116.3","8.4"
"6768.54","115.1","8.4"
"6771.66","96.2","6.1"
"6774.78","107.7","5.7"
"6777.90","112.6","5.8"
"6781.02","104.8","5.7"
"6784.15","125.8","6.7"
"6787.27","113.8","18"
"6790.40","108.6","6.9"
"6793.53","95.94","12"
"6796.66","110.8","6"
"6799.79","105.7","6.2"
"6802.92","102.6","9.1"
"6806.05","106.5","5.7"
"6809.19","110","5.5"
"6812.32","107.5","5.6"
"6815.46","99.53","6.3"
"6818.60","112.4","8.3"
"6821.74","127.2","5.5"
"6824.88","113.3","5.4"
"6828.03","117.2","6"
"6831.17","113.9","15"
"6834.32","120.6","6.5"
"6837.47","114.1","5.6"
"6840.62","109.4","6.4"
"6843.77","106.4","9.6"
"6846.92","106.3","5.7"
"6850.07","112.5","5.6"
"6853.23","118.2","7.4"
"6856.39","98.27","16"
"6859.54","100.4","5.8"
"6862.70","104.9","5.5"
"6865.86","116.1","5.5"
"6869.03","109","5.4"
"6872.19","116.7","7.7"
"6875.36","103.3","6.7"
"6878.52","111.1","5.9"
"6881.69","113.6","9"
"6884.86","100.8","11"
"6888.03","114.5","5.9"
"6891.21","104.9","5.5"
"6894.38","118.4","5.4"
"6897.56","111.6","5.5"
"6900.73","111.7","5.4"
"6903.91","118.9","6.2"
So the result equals 0.5 Angstrom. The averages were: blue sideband 109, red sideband 113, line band 110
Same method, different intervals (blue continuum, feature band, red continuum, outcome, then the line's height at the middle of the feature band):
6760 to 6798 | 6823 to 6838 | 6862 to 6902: -0.8 Angstrom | 110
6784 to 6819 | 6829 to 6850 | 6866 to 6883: -0.5 Angstrom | 109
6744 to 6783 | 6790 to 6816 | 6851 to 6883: 1.1 Angstrom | 110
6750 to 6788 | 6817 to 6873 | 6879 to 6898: -0.5 Angstrom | 111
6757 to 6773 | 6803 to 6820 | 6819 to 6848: 0.9 Angstrom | 113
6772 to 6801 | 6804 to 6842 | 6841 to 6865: -1.6 Angstrom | 108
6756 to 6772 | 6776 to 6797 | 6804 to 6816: -0.4 Angstrom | 108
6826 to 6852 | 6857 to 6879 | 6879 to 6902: 0.7 Angstrom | 112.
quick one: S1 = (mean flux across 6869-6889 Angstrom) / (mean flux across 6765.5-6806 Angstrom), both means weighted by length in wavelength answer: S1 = 1.01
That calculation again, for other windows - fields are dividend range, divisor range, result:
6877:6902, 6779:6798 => 1.01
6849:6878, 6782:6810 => 1.00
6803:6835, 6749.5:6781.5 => 1.02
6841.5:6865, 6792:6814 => 1.01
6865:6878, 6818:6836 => 0.94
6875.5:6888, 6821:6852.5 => 0.95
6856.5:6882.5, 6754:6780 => 0.99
